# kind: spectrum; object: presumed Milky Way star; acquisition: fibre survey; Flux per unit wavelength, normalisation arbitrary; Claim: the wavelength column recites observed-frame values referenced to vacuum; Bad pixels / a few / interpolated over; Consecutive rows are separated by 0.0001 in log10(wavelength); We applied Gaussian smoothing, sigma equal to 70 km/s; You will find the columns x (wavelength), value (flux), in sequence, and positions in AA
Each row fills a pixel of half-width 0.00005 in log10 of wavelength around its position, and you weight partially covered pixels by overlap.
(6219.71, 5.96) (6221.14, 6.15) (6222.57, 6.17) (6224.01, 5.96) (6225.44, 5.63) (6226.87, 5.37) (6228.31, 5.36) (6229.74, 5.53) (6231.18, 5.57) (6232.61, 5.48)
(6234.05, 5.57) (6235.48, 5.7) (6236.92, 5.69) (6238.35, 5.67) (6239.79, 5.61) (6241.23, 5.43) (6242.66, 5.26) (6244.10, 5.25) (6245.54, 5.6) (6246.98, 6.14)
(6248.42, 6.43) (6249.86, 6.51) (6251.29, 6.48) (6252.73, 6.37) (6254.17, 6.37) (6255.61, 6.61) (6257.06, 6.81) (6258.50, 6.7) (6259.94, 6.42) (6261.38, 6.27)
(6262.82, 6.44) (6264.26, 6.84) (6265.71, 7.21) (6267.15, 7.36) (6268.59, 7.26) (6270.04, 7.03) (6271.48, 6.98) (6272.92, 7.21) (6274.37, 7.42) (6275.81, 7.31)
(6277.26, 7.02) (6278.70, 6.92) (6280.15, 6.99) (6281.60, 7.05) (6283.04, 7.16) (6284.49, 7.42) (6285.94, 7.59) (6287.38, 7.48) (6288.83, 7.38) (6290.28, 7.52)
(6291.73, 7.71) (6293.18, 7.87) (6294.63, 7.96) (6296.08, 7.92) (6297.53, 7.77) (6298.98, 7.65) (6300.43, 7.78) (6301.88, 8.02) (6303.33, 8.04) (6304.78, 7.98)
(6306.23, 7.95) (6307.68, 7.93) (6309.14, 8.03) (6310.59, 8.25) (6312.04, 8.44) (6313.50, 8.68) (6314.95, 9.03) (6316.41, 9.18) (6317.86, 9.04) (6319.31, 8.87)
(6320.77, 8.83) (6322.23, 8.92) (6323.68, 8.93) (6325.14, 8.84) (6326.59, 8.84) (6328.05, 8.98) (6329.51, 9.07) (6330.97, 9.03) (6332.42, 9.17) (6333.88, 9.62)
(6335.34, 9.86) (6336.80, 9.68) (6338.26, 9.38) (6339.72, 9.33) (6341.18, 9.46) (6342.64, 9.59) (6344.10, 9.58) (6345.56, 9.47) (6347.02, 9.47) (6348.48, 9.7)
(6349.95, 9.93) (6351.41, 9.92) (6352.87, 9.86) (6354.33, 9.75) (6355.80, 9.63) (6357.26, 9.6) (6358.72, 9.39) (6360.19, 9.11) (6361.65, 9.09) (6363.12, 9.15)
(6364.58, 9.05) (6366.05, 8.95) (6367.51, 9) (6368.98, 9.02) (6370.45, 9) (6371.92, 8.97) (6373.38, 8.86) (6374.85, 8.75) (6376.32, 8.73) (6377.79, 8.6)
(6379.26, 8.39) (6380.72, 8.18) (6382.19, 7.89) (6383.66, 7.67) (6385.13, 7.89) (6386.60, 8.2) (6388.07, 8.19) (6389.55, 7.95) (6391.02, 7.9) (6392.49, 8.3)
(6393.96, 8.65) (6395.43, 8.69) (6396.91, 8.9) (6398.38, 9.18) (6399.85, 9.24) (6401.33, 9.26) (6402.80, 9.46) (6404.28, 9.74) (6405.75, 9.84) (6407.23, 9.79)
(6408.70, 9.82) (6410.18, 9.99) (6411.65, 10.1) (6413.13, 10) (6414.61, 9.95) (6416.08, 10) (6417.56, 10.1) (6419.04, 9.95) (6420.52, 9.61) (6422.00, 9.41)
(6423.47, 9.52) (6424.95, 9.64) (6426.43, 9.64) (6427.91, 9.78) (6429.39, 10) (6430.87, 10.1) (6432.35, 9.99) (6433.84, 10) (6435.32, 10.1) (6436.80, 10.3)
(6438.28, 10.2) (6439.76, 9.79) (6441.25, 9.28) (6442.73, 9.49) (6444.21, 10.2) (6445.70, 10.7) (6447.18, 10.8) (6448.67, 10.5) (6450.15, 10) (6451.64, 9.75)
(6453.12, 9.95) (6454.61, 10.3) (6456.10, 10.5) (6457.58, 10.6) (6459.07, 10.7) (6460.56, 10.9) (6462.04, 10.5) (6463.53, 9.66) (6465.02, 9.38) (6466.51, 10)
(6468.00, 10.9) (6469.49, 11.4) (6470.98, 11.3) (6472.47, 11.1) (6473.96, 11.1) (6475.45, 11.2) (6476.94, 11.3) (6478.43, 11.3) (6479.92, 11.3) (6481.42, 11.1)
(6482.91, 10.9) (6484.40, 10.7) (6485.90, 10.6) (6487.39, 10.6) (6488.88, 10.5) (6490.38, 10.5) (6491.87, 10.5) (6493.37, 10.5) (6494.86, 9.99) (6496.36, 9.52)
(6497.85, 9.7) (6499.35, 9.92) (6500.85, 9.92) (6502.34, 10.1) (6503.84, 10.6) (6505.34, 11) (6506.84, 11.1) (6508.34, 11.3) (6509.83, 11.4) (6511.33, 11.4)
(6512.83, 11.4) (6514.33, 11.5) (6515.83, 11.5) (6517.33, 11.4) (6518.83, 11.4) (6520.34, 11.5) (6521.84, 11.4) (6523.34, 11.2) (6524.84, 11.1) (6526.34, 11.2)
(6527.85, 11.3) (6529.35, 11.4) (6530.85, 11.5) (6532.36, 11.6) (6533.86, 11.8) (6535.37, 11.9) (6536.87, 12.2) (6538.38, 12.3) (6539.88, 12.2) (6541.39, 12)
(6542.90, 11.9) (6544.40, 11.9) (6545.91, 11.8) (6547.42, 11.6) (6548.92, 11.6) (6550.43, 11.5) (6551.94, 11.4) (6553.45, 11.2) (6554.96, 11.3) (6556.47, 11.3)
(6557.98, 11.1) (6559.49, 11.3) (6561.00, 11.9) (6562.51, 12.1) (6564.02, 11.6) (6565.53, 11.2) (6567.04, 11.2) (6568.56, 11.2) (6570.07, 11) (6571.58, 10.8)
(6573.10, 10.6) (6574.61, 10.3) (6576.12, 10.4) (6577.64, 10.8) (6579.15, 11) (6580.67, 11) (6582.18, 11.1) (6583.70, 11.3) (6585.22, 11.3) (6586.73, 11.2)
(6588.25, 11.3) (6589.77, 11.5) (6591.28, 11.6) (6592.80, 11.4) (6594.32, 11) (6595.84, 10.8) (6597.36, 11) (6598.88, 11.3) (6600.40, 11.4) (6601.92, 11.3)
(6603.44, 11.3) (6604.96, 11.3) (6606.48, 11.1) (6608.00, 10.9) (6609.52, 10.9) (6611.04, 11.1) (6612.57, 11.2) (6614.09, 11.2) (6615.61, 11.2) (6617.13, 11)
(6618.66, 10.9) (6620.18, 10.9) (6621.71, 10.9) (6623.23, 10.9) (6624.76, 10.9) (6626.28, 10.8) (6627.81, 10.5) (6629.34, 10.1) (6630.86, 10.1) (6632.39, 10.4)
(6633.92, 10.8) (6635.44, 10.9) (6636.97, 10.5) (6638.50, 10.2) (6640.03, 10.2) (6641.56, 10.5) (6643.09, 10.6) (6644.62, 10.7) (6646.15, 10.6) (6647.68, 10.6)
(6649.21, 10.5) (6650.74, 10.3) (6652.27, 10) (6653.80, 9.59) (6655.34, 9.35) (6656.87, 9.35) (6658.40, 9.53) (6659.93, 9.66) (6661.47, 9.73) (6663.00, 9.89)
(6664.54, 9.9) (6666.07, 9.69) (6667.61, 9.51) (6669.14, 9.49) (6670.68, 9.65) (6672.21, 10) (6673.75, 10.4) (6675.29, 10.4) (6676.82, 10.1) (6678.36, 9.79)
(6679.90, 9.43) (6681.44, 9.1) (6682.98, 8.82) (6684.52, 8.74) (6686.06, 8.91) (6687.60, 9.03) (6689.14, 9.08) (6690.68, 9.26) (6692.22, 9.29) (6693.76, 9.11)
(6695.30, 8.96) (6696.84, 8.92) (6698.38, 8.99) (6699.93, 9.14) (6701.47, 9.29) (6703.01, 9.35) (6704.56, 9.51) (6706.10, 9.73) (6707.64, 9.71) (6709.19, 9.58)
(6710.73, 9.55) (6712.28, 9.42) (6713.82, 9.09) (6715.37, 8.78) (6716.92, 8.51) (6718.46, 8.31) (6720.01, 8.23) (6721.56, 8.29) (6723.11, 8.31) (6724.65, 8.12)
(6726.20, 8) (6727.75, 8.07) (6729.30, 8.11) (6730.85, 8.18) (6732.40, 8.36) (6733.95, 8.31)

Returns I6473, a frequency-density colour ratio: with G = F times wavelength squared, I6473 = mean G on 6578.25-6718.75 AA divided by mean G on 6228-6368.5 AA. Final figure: 1.4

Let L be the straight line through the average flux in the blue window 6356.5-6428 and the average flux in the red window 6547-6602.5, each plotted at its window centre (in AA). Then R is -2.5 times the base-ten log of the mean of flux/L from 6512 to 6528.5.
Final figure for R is -0.08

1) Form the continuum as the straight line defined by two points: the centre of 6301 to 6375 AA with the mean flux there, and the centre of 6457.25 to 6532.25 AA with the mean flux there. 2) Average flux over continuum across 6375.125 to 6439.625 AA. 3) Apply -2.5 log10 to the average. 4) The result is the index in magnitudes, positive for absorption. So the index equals 0.07 mag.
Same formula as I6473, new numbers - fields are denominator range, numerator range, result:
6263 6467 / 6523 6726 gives 1.26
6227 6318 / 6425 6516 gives 1.59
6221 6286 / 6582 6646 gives 1.92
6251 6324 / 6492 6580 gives 1.60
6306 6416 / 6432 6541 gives 1.24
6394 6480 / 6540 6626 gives 1.16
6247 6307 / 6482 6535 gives 1.63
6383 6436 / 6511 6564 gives 1.29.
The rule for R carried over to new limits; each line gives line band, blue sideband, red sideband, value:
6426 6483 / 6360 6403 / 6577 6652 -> -0.115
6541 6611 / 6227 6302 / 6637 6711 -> -0.249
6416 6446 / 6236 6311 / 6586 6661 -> -0.142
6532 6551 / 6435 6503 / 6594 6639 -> -0.118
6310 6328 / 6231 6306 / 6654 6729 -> -0.234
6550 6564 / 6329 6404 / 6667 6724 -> -0.244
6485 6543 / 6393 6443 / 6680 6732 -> -0.177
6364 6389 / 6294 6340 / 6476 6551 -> 0.105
